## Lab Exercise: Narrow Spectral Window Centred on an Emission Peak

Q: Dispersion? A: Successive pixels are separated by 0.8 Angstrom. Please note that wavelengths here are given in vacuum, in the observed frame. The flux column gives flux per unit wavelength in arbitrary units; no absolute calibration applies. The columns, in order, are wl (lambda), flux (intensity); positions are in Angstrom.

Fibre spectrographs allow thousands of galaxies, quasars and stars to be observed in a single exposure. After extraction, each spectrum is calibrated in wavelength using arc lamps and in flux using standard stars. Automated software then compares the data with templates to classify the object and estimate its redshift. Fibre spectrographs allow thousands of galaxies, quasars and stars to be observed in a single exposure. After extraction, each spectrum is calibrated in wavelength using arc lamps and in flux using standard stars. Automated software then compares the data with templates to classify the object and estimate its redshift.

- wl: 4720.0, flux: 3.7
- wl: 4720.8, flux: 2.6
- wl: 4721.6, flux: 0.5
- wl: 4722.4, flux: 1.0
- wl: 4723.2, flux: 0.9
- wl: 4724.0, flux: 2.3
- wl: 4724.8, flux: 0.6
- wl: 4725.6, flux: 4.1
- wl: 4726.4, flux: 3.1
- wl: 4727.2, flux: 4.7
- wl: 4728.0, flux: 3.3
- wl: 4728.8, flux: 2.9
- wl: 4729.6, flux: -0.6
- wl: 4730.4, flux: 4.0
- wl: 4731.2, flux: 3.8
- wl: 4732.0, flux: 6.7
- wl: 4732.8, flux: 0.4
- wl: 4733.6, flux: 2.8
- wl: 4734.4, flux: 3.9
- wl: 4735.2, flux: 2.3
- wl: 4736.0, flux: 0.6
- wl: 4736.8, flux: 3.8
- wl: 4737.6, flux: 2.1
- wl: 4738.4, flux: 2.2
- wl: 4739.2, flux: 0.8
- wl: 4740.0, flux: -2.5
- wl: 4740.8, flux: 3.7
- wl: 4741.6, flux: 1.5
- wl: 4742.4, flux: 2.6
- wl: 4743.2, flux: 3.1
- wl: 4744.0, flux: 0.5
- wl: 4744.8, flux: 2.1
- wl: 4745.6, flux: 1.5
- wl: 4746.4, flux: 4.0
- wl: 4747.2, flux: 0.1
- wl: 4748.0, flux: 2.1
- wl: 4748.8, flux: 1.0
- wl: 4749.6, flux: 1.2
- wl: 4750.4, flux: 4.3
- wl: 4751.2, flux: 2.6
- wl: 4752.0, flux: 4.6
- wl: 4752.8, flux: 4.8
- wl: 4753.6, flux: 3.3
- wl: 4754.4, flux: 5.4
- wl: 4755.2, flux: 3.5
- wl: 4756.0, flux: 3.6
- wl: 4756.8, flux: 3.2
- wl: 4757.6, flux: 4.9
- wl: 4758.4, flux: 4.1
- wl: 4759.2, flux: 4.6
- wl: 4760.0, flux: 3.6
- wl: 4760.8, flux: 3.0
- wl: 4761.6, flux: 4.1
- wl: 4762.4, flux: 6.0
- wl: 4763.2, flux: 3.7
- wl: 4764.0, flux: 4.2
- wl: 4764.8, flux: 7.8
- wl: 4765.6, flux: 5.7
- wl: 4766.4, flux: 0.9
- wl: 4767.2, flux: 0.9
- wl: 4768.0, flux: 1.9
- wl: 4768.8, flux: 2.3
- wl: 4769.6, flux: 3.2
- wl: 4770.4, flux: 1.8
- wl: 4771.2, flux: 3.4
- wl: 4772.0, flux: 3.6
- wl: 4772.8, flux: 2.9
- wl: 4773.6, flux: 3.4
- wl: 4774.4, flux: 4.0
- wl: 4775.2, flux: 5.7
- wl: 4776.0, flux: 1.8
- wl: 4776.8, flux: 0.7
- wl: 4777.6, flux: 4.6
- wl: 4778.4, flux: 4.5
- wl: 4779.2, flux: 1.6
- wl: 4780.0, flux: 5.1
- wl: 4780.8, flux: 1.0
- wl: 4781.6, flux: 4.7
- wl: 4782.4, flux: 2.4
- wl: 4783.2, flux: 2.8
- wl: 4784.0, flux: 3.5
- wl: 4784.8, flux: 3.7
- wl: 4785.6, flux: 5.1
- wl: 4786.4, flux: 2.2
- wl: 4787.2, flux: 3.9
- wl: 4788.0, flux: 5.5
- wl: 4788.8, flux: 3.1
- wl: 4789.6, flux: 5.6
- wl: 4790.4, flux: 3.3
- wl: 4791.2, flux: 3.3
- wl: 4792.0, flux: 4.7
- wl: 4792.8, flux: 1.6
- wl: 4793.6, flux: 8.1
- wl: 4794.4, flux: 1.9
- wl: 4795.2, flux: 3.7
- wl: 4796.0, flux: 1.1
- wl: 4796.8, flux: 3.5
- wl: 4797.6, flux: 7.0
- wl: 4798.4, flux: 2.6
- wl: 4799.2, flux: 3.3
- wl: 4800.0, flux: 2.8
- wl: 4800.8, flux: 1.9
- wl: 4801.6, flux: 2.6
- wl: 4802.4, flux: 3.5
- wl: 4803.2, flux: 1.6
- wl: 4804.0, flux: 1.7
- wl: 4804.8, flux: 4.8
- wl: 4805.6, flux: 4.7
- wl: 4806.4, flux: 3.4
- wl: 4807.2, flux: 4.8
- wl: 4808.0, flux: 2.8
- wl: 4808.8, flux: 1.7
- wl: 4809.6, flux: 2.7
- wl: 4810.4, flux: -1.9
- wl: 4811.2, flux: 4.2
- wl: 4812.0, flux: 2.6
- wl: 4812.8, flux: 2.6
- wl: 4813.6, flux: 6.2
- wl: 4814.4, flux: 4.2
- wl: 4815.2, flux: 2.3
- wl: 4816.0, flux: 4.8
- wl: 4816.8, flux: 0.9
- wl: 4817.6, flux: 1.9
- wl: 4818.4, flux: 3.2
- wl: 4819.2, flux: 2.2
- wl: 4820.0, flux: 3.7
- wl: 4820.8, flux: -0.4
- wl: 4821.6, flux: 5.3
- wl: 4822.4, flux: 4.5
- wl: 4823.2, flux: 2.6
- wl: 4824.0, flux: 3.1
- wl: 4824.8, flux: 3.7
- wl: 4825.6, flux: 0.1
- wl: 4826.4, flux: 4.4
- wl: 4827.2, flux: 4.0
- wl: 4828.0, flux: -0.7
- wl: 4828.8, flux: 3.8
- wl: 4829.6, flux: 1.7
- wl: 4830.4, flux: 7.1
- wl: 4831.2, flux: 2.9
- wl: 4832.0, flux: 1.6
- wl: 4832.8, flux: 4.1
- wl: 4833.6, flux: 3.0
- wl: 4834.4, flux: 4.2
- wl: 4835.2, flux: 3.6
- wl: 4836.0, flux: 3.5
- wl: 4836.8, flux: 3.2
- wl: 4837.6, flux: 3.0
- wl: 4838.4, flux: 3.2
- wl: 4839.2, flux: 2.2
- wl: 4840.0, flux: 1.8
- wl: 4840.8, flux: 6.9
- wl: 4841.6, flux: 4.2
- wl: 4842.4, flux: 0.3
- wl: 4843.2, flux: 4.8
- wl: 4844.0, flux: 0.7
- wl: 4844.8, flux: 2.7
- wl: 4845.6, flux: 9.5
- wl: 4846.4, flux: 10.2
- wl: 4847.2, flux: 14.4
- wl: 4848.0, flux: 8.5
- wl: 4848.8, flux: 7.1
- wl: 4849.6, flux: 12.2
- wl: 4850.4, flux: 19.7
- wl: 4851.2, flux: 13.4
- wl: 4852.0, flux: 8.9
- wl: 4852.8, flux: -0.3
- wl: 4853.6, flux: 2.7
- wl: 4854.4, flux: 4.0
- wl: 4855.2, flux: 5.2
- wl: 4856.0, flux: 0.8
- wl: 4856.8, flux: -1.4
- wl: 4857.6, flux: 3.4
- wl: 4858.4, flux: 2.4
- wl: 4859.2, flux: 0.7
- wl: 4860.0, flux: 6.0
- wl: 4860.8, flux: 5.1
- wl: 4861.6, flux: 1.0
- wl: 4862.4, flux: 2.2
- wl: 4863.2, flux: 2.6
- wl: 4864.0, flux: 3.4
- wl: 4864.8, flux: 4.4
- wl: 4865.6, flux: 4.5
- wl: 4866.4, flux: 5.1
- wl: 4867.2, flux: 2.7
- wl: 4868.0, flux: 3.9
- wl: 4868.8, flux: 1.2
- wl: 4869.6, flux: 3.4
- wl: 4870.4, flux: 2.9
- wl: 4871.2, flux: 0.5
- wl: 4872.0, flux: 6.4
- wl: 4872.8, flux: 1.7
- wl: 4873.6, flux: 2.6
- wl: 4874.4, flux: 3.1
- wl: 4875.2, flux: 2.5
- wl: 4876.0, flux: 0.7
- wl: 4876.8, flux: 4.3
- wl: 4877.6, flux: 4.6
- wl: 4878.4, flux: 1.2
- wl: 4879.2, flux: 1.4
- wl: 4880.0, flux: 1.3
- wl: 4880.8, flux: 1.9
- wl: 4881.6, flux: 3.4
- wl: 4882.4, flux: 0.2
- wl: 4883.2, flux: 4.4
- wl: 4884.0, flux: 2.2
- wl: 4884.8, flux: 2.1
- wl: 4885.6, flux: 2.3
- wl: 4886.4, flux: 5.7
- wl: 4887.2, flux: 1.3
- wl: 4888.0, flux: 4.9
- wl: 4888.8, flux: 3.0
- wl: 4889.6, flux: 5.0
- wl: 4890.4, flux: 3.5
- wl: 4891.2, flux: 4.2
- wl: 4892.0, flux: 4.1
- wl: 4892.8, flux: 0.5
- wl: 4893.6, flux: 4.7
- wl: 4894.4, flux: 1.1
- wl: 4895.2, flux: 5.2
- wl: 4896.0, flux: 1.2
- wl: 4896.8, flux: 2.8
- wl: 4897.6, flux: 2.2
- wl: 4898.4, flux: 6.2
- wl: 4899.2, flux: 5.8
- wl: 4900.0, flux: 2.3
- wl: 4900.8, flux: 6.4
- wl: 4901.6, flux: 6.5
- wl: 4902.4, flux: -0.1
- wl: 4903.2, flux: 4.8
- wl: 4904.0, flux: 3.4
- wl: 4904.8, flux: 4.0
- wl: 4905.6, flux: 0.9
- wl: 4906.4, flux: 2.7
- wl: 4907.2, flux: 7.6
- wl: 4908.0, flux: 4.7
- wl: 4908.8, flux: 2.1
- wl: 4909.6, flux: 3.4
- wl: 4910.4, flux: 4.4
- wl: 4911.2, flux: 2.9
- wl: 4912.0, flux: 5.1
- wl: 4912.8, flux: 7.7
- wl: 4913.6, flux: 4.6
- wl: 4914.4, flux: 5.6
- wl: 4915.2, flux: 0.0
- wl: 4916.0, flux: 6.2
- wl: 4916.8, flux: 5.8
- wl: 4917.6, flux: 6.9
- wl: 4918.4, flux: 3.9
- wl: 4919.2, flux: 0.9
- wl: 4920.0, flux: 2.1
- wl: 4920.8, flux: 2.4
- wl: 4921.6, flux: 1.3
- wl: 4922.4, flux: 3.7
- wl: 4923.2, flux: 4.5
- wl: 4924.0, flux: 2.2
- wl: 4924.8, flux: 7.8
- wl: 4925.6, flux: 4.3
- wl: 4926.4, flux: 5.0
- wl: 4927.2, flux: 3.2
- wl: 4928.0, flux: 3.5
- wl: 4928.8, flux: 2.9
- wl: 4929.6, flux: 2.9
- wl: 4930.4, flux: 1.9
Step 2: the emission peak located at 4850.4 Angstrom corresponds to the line [O II] 3727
